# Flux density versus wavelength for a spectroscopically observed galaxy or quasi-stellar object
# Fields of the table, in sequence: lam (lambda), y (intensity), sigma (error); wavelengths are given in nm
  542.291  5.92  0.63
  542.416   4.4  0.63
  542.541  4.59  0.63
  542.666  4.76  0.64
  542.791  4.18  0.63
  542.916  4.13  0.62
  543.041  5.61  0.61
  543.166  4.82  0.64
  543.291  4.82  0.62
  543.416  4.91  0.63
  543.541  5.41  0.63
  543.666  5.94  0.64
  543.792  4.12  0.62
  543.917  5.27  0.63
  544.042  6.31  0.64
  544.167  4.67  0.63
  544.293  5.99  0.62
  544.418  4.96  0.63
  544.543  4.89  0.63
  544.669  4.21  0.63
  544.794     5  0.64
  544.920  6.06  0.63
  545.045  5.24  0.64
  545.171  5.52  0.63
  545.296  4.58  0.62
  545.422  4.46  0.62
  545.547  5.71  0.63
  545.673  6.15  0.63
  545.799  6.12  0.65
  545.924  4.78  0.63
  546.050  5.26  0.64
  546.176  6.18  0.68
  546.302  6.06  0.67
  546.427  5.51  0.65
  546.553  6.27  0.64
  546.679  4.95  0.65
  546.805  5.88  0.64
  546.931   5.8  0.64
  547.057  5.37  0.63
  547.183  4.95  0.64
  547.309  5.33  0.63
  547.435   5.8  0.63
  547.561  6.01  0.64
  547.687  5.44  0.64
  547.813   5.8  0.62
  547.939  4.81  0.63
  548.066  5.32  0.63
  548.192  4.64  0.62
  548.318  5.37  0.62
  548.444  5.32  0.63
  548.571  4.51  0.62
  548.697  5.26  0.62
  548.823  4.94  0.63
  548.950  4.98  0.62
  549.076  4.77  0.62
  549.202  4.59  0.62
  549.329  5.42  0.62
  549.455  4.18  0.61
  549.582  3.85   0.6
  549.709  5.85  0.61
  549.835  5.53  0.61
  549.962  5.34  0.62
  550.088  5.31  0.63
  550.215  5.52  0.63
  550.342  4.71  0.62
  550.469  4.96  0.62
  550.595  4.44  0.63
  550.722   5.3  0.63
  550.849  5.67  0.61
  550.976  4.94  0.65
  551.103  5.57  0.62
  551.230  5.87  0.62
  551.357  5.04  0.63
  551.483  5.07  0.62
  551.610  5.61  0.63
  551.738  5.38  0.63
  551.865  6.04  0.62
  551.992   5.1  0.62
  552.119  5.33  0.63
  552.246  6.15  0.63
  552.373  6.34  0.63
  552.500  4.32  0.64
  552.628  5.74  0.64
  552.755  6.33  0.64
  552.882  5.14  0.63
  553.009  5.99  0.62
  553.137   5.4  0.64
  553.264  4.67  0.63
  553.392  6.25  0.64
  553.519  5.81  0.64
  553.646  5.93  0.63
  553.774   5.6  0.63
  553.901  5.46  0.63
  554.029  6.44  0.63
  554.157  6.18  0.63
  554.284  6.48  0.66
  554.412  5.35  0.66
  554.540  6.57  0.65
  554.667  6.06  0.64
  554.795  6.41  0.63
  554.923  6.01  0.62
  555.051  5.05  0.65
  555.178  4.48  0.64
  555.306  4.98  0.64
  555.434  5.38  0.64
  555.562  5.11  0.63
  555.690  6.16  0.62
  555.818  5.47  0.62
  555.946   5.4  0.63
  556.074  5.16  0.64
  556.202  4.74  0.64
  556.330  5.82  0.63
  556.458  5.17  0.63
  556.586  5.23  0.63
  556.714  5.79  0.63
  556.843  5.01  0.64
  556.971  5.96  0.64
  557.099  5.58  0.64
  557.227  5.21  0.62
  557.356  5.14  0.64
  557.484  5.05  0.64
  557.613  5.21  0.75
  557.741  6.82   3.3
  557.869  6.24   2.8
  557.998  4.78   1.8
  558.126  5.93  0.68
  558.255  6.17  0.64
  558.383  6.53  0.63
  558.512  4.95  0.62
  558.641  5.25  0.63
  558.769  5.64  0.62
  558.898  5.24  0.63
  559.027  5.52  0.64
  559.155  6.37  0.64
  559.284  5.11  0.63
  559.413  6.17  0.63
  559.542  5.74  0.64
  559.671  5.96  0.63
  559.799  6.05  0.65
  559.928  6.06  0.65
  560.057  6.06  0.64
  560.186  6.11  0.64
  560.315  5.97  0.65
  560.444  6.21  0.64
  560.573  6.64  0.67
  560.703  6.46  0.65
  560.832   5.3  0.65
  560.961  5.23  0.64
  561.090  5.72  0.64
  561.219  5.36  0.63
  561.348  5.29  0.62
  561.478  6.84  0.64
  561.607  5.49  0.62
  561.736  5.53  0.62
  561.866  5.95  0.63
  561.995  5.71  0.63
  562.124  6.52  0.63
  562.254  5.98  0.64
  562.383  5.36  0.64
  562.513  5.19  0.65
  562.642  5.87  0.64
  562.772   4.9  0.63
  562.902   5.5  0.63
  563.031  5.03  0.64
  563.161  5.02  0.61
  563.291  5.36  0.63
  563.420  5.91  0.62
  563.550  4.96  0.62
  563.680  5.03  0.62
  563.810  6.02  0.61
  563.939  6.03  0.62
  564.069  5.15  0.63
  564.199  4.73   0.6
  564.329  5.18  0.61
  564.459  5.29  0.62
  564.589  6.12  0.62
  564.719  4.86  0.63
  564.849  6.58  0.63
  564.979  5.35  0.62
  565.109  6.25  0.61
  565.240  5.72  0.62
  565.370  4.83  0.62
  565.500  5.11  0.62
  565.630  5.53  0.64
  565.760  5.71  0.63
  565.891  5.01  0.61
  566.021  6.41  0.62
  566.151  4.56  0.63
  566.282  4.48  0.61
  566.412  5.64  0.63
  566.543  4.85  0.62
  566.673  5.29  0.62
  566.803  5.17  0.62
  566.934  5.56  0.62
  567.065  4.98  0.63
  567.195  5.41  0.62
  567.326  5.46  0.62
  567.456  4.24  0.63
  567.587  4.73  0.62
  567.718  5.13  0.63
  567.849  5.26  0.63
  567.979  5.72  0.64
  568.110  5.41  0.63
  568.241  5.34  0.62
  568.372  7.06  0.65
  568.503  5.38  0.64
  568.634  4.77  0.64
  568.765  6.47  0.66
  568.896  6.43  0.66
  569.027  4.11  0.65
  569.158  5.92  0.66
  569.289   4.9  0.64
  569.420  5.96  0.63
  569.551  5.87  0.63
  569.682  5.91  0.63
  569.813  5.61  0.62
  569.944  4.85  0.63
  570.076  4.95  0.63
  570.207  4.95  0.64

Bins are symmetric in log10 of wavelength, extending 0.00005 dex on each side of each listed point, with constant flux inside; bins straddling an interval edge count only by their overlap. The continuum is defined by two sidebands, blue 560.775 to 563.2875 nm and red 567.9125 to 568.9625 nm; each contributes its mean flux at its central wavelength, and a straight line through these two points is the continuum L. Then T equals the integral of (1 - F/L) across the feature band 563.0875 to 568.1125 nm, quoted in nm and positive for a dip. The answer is 0.327 nm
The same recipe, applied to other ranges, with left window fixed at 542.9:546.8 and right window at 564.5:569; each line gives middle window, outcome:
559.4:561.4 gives -0.19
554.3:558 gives -0.10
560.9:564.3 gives -0.08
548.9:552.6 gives 0.08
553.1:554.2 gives -0.08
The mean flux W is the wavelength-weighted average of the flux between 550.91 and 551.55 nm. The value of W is 5.31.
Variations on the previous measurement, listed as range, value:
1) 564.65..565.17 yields 5.76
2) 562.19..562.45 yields 5.67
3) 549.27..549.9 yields 4.96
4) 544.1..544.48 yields 5.22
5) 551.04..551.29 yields 5.72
